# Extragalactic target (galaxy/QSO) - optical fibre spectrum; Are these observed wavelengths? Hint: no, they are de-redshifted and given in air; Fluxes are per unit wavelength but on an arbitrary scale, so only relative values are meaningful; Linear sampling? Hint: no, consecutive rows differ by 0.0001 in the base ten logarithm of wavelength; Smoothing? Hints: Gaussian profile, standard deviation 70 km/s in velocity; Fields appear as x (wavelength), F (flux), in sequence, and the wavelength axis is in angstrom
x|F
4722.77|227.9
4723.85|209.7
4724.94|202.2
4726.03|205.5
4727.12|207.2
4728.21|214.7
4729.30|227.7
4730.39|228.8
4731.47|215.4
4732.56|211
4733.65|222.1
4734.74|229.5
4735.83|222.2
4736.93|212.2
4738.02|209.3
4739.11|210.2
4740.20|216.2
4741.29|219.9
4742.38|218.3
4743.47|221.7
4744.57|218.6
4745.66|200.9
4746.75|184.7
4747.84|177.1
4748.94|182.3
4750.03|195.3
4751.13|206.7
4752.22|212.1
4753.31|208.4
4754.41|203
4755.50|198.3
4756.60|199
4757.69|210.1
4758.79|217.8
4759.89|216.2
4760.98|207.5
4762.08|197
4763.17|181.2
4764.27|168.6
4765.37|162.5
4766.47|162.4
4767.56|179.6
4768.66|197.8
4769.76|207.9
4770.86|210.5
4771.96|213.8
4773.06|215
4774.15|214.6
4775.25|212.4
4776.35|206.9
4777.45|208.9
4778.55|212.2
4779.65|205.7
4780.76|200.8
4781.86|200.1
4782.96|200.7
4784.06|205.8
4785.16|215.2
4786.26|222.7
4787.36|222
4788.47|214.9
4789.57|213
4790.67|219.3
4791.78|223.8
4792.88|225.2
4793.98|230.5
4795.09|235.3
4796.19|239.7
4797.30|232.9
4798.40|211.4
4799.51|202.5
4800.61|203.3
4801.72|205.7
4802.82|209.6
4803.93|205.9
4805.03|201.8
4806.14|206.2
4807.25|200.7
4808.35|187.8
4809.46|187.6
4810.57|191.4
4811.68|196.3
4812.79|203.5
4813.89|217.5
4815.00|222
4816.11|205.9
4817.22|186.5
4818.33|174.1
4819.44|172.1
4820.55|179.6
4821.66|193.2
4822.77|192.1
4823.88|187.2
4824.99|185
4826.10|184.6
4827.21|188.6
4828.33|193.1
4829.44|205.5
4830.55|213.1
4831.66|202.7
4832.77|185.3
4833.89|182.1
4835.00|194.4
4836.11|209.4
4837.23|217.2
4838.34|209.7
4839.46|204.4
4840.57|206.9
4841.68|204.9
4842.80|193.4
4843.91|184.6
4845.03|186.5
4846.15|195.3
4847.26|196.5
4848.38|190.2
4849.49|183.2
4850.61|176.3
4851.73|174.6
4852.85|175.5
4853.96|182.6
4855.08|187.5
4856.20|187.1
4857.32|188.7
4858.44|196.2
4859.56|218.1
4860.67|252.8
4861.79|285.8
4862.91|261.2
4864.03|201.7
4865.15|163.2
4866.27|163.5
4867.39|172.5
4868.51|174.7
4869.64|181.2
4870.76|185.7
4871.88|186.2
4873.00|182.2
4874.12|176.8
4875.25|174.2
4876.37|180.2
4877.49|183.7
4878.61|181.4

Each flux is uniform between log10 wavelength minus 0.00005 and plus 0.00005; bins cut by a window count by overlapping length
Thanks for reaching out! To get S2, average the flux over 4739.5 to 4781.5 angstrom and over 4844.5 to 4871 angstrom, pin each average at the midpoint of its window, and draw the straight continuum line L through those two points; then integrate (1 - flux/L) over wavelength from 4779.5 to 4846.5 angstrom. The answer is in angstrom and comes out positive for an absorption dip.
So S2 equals -1.7 angstrom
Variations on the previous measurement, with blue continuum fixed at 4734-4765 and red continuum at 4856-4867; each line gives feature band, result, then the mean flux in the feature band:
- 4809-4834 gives 1.90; 194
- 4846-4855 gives 1.17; 184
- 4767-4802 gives -0.95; 213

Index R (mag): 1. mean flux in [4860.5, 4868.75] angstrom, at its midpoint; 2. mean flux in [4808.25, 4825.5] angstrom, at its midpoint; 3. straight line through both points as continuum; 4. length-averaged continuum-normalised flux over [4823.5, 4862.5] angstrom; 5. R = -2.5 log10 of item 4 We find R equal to 0.02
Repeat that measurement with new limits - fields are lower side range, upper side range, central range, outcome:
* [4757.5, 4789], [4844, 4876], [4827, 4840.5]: -0.03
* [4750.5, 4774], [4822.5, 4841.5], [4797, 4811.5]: -0.02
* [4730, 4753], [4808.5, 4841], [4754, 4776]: 0.04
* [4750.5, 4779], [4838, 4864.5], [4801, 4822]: 0.02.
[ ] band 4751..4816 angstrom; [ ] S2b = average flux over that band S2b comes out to 207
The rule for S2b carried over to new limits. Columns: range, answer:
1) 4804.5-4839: 196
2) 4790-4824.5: 205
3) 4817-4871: 195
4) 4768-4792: 211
